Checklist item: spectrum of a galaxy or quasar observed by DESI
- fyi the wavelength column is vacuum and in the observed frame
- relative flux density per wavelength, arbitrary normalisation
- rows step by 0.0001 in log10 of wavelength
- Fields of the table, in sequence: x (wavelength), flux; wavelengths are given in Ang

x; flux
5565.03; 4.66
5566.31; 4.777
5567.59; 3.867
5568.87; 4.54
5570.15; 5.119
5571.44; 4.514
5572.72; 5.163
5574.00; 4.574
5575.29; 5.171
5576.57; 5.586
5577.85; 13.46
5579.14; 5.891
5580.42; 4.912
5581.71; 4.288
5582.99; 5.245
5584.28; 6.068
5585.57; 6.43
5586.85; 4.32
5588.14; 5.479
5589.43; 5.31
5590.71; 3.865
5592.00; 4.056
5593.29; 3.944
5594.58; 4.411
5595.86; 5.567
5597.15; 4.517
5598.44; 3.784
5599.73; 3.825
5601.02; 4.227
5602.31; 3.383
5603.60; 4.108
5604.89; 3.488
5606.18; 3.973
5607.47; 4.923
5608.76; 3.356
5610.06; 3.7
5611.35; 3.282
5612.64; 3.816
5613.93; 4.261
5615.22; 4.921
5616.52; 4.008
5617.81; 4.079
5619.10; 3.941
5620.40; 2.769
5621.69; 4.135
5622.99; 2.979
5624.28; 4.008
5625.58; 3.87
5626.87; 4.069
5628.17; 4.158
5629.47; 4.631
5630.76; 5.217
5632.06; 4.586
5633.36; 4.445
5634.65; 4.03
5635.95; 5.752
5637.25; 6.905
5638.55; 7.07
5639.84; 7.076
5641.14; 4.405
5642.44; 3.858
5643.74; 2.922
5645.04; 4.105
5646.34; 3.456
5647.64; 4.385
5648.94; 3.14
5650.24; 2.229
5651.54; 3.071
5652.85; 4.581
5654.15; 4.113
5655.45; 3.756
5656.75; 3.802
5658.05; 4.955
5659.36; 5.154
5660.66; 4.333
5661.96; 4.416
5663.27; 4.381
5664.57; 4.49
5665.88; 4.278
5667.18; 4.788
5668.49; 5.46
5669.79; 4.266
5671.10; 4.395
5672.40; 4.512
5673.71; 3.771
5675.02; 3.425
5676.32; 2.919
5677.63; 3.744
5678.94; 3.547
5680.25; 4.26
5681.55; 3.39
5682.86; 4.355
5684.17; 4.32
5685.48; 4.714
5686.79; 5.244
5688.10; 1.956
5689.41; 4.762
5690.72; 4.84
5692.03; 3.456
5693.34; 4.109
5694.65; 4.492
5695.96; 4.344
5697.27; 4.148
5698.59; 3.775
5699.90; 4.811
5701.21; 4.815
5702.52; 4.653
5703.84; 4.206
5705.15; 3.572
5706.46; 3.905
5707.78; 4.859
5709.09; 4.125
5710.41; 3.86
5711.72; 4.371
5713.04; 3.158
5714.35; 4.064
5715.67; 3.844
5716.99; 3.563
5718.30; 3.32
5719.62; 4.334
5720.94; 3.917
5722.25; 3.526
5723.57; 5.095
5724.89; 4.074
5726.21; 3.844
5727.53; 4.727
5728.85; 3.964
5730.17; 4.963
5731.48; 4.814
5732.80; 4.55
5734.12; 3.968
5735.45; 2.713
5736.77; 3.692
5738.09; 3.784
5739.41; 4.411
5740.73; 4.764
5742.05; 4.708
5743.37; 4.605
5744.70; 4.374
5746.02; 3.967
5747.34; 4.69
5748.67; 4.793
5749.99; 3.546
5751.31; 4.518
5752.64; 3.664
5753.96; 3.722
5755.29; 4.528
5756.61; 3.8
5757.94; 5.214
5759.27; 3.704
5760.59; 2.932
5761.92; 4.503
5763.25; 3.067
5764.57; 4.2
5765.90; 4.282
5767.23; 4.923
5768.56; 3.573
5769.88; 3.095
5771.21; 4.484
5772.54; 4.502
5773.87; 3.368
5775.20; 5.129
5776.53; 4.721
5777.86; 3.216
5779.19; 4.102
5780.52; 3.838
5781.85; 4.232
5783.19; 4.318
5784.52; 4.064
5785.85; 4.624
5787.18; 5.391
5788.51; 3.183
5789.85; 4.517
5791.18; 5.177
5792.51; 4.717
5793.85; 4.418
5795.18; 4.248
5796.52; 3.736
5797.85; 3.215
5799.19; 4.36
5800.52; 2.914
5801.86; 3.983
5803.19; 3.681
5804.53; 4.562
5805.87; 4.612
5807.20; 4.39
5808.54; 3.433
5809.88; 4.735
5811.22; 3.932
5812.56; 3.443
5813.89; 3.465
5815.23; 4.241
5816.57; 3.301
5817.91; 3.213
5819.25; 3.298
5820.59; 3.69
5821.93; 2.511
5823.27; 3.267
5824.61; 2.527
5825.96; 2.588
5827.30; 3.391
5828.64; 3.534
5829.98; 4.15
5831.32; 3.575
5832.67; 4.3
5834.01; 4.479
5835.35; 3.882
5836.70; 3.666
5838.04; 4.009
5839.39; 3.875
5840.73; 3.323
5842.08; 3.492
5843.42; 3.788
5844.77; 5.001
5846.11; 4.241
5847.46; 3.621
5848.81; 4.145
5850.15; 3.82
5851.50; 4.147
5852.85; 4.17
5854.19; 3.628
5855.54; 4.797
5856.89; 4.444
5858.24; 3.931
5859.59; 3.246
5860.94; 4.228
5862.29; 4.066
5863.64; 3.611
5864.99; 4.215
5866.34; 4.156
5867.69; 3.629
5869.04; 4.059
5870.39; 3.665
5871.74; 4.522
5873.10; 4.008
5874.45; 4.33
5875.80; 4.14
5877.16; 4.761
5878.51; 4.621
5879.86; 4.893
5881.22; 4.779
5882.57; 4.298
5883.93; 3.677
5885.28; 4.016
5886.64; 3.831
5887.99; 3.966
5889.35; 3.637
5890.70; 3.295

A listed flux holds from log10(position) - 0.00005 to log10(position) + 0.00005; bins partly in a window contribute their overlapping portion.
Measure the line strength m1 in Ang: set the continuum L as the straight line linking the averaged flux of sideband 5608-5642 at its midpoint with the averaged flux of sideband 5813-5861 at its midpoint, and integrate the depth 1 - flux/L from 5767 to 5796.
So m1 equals -2.4 Ang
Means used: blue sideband 4.44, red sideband 3.74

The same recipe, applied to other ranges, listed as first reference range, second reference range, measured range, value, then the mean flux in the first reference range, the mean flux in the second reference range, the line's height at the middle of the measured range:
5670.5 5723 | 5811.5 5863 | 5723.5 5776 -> -3.2 Ang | 4.04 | 3.75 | 3.93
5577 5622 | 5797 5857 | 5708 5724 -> 1.0 Ang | 4.63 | 3.79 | 4.2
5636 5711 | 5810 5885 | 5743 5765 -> 0.0 Ang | 4.27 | 3.9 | 4.1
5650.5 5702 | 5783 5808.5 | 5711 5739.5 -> 1.1 Ang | 4.19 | 4.2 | 4.19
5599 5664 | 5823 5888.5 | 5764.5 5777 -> -0.5 Ang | 4.2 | 3.97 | 4.06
